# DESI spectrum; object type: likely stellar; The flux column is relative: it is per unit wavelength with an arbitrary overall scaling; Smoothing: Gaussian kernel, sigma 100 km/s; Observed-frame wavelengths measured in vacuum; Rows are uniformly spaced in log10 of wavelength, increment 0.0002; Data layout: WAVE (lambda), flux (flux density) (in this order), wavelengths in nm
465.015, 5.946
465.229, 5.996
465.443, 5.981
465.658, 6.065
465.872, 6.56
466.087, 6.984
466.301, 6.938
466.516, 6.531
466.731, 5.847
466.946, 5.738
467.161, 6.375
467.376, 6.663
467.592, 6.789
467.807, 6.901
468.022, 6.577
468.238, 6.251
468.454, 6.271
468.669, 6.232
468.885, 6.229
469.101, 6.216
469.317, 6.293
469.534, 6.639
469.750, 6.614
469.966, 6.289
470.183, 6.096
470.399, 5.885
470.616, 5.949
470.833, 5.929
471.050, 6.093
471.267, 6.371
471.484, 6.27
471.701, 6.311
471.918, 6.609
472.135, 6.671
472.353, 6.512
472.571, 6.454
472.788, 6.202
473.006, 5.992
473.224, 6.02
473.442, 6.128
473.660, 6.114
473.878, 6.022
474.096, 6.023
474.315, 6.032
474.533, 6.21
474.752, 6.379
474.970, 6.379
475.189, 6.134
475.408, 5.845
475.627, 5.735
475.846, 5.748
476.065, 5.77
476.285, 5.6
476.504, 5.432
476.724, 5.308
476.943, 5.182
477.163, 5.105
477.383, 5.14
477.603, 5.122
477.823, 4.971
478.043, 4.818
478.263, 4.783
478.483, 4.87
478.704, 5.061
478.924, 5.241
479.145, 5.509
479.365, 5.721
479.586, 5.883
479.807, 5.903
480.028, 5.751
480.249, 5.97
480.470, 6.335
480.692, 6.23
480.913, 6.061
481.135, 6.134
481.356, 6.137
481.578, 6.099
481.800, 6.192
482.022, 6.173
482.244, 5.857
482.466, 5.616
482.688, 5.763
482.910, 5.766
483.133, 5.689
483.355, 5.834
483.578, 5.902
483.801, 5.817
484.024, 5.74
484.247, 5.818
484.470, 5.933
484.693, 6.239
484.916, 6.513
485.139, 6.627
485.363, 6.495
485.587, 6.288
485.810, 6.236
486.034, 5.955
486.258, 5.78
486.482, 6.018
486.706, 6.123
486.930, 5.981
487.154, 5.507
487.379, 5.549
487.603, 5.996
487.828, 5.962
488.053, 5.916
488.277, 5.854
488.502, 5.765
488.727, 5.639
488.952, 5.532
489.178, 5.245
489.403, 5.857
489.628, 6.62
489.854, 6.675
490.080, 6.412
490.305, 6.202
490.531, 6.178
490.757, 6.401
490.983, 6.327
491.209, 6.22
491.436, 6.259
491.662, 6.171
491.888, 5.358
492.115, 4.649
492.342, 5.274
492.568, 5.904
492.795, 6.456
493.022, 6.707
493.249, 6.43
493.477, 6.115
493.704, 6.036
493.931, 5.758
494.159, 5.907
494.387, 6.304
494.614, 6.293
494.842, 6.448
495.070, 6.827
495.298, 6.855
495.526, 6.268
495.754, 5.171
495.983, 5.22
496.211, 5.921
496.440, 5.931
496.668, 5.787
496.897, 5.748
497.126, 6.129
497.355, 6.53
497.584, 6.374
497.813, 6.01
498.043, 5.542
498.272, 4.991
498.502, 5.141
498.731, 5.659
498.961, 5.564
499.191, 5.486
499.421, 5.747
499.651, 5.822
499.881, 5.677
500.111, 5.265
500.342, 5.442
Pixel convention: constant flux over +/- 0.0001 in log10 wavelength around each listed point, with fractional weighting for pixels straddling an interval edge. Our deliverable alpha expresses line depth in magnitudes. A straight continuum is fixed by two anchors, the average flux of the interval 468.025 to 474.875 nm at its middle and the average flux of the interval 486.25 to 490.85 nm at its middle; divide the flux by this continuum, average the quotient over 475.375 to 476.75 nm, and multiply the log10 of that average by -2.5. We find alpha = 0.10 mag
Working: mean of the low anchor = 6.24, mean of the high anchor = 5.97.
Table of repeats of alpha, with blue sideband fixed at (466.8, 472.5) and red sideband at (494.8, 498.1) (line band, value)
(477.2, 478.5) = 0.249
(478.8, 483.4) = 0.056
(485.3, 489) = 0.042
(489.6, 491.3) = -0.044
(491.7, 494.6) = 0.028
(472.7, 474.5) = 0.039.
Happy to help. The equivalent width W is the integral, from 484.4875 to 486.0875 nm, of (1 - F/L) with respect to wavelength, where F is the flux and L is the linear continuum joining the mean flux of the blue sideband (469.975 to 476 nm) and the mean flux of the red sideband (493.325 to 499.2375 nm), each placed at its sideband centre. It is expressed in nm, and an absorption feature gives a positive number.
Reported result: -0.08 nm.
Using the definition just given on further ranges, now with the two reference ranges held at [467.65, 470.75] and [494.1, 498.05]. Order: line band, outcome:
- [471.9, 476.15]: 0.09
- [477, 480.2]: 0.49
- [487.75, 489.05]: 0.08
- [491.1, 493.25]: 0.07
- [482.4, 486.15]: 0.10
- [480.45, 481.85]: 0.01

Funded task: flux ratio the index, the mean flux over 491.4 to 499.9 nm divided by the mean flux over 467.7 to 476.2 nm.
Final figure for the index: 0.95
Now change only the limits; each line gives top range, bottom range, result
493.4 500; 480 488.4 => 0.98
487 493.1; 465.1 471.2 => 0.94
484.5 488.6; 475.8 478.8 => 1.16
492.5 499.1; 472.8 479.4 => 1.07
